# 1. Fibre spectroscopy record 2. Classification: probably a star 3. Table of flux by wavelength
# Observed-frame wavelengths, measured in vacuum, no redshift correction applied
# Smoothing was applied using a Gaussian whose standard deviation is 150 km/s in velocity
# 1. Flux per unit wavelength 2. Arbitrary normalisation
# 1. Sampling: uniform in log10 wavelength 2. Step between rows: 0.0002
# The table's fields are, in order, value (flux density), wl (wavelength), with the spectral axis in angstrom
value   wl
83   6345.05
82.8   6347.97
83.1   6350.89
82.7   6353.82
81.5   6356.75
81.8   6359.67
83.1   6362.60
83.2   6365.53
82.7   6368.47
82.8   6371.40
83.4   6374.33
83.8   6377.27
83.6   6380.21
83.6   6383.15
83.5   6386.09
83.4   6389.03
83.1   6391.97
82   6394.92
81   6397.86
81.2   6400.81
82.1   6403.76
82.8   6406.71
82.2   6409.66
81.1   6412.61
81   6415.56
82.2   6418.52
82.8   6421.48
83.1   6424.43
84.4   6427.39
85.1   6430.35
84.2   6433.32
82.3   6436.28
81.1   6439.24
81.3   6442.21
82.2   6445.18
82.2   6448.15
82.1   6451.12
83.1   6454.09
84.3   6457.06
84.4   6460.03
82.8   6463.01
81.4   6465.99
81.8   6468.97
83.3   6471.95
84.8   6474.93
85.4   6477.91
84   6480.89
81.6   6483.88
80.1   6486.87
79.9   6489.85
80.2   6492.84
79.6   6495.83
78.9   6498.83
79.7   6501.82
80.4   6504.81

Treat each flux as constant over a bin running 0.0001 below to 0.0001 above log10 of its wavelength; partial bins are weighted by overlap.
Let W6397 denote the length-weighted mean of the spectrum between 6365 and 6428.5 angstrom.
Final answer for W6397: 82.7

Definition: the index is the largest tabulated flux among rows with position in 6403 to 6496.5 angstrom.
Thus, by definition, 85.4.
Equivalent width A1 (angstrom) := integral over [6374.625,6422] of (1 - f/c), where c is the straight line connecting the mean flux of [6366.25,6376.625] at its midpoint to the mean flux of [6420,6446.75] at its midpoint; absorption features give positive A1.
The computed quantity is 0.29 angstrom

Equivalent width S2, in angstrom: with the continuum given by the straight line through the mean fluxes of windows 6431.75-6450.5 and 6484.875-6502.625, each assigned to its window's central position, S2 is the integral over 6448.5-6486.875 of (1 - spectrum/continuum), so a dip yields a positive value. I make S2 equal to -1.01 angstrom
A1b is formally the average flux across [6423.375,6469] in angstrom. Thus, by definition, 82.9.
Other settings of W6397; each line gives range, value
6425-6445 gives 83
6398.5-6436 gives 82.6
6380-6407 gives 82.6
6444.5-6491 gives 82.8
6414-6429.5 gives 82.8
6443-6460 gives 82.9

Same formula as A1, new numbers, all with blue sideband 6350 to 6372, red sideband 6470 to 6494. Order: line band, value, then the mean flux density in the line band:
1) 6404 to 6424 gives 0.1 angstrom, 82.1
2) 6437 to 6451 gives 0.1 angstrom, 81.8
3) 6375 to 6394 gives -0.2 angstrom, 83.4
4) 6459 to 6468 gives 0.0 angstrom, 82.6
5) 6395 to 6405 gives 0.1 angstrom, 81.5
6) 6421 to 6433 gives -0.2 angstrom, 84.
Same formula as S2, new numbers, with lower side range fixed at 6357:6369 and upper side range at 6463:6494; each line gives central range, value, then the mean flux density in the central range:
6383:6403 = 0.01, 82.5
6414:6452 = -0.10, 82.6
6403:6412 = 0.02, 82.3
